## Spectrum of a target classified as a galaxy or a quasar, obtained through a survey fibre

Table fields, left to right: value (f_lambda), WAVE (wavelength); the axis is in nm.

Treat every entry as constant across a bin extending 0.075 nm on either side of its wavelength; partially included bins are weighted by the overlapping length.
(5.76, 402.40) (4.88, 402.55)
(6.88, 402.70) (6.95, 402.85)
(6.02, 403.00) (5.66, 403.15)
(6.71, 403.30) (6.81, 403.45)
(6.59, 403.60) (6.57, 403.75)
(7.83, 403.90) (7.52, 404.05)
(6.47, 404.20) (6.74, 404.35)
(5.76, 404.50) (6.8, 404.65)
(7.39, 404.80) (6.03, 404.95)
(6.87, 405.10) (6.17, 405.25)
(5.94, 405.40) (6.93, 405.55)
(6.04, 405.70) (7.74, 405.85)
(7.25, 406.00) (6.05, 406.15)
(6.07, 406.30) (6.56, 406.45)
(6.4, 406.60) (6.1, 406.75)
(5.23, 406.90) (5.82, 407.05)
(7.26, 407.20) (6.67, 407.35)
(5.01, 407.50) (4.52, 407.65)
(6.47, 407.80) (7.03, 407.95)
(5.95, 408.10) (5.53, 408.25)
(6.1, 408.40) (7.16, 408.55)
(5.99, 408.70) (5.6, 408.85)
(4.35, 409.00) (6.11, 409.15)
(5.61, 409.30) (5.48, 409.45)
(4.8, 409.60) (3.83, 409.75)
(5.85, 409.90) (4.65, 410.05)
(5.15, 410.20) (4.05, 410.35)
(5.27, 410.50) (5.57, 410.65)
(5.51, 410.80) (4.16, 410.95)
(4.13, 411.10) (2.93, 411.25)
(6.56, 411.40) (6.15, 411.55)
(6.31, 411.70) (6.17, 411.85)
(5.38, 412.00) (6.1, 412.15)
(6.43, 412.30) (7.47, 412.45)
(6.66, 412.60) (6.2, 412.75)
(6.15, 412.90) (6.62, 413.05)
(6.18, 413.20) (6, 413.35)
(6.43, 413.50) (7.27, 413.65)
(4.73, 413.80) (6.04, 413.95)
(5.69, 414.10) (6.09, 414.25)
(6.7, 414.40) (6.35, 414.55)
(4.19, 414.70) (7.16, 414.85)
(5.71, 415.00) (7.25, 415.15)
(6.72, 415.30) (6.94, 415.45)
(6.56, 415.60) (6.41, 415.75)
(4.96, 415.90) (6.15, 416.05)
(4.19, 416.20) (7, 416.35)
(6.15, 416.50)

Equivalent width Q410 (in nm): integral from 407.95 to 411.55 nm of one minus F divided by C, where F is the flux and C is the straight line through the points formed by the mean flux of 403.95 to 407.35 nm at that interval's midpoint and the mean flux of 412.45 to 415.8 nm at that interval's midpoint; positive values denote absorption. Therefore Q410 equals 0.632 nm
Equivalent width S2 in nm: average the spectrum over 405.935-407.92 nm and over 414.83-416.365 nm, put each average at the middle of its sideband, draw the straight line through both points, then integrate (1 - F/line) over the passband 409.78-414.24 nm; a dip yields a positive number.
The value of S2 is 0.34 nm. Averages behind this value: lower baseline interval 6.12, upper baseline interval 6.22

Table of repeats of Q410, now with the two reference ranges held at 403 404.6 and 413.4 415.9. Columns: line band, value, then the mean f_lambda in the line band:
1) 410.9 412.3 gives 0.21 nm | 5.4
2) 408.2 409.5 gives 0.13 nm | 5.78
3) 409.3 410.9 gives 0.34 nm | 5.03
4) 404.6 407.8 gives 0.11 nm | 6.33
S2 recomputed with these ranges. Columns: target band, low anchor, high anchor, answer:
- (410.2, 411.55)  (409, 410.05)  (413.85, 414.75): 0.12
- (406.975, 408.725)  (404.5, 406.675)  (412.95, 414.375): 0.08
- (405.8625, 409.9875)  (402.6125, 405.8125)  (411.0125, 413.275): 0.26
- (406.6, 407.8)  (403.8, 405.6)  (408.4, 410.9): 0.03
